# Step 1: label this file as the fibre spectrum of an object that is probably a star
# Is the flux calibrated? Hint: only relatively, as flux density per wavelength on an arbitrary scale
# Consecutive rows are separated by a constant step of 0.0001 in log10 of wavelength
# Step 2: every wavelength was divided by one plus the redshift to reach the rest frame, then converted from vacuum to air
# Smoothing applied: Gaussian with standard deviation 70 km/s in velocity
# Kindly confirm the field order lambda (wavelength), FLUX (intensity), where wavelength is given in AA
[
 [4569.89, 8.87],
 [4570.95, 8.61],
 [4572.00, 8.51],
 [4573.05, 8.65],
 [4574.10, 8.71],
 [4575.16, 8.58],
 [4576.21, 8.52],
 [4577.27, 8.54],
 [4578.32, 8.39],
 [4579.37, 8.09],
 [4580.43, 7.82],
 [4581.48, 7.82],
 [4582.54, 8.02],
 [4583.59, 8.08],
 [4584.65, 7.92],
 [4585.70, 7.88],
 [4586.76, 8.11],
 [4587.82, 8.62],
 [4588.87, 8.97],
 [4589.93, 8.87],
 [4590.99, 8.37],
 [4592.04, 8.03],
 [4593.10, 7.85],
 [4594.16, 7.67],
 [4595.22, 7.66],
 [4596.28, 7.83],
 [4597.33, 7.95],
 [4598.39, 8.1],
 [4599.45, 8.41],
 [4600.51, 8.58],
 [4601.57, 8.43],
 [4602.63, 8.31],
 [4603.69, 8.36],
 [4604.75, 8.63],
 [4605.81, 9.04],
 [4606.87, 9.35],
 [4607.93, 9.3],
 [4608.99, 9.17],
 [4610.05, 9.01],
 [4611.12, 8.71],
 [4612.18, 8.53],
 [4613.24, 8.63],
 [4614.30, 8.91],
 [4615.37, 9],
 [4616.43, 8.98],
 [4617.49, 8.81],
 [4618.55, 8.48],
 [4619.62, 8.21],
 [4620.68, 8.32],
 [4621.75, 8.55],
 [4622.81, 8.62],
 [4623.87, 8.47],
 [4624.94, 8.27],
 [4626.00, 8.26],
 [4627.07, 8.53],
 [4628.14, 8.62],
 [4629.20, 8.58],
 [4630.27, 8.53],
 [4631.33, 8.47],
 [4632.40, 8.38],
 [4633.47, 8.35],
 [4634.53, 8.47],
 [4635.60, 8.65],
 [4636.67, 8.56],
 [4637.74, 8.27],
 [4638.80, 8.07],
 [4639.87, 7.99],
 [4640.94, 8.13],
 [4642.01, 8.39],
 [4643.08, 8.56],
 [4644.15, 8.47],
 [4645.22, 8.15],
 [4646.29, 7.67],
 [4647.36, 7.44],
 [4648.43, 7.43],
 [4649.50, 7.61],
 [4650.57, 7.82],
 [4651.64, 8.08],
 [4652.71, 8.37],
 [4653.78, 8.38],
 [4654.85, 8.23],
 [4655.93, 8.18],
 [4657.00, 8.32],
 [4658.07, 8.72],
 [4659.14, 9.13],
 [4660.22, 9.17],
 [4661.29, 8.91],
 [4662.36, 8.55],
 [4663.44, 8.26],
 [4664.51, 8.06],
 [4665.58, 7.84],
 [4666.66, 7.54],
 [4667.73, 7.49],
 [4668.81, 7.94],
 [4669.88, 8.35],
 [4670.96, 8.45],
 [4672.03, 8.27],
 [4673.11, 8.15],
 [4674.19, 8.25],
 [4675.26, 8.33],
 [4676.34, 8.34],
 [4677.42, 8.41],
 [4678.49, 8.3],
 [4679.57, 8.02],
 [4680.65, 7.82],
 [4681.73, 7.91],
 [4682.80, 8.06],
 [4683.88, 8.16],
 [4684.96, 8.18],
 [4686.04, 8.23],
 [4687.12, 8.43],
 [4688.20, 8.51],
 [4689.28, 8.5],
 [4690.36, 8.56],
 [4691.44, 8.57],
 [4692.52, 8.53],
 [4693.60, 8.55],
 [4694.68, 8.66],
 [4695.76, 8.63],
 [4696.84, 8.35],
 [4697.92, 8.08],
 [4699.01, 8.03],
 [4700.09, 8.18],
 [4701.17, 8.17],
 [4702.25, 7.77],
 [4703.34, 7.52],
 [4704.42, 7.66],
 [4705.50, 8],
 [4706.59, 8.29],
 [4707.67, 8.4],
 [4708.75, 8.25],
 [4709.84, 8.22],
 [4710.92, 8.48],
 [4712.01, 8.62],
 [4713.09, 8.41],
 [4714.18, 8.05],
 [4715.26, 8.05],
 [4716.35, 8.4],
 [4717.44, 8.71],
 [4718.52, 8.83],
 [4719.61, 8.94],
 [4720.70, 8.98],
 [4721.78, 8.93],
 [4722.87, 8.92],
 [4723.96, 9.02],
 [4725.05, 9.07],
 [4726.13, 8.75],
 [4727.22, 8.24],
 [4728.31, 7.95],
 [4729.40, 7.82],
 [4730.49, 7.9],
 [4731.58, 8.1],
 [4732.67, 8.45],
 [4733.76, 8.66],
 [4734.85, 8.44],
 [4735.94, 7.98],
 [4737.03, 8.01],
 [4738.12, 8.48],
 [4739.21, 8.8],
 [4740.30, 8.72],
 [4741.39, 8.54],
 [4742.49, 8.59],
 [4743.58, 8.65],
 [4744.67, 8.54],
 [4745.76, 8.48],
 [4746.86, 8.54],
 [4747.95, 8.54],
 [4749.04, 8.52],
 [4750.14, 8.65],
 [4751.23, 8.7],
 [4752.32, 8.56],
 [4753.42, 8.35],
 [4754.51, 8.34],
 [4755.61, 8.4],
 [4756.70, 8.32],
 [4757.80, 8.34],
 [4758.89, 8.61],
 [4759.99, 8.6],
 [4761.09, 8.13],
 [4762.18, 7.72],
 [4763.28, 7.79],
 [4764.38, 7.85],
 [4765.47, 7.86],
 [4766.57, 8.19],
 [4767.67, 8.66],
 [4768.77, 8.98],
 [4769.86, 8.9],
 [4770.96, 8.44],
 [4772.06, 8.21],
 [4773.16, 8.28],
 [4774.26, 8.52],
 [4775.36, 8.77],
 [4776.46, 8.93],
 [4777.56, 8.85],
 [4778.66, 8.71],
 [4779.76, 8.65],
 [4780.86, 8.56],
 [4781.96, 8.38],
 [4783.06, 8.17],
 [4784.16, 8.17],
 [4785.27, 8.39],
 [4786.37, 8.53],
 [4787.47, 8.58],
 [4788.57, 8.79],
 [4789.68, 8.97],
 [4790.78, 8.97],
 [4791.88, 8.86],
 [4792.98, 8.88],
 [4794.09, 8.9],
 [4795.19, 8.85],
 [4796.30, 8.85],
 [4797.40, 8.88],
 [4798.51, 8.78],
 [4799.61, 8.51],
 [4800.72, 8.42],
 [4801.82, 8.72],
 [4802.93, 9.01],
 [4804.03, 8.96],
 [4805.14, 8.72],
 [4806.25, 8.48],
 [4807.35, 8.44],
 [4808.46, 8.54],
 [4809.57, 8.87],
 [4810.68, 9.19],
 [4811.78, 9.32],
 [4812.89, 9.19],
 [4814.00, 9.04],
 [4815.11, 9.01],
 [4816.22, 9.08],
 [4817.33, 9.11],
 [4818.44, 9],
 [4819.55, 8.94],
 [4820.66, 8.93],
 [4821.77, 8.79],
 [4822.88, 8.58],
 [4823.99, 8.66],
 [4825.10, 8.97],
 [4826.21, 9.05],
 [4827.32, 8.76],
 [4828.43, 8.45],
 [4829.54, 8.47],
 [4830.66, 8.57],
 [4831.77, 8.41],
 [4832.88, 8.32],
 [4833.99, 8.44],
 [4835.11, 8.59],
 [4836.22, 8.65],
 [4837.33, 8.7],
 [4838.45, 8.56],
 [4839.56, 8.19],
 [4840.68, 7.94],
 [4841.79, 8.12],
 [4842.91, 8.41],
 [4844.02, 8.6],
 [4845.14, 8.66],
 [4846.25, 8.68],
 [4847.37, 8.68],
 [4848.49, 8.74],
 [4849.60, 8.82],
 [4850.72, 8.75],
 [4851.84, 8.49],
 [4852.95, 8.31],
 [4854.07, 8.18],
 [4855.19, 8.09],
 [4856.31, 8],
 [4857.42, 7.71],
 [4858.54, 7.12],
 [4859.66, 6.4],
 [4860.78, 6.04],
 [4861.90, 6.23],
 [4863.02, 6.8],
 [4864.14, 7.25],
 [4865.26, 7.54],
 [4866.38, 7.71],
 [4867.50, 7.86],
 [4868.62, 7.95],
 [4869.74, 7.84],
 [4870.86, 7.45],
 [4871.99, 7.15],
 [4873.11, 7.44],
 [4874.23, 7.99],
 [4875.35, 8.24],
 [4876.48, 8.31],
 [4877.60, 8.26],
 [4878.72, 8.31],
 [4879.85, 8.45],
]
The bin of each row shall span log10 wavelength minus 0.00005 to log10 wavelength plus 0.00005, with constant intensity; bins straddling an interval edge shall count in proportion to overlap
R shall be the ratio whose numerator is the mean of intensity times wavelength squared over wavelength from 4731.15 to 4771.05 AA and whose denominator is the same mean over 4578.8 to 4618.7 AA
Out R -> 1.07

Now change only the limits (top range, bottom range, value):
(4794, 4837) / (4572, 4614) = 1.15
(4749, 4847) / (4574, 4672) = 1.11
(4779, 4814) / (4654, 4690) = 1.11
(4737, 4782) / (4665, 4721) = 1.06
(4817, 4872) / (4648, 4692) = 1.07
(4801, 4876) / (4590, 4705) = 1.08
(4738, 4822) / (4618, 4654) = 1.11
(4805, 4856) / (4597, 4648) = 1.11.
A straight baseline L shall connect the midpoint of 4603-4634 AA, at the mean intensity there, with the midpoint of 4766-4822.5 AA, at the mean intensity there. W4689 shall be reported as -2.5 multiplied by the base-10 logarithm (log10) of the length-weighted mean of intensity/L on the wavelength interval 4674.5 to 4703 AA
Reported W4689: 0.05 mag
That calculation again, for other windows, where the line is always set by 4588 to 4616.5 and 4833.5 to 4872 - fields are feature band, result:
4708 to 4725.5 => -0.04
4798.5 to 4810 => -0.08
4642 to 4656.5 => 0.05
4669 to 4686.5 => 0.02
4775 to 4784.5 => -0.06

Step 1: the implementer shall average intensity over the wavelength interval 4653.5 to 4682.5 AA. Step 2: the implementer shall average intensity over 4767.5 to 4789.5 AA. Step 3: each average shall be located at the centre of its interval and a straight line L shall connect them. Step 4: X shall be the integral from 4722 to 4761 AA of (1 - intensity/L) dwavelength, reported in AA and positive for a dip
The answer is 0.0 AA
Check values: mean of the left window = 8.27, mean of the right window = 8.58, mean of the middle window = 8.47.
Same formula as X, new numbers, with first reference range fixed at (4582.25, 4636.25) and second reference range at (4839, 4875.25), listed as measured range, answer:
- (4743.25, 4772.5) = -1.09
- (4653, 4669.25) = 0.05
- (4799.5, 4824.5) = -2.79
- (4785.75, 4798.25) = -1.26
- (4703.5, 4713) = 0.01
